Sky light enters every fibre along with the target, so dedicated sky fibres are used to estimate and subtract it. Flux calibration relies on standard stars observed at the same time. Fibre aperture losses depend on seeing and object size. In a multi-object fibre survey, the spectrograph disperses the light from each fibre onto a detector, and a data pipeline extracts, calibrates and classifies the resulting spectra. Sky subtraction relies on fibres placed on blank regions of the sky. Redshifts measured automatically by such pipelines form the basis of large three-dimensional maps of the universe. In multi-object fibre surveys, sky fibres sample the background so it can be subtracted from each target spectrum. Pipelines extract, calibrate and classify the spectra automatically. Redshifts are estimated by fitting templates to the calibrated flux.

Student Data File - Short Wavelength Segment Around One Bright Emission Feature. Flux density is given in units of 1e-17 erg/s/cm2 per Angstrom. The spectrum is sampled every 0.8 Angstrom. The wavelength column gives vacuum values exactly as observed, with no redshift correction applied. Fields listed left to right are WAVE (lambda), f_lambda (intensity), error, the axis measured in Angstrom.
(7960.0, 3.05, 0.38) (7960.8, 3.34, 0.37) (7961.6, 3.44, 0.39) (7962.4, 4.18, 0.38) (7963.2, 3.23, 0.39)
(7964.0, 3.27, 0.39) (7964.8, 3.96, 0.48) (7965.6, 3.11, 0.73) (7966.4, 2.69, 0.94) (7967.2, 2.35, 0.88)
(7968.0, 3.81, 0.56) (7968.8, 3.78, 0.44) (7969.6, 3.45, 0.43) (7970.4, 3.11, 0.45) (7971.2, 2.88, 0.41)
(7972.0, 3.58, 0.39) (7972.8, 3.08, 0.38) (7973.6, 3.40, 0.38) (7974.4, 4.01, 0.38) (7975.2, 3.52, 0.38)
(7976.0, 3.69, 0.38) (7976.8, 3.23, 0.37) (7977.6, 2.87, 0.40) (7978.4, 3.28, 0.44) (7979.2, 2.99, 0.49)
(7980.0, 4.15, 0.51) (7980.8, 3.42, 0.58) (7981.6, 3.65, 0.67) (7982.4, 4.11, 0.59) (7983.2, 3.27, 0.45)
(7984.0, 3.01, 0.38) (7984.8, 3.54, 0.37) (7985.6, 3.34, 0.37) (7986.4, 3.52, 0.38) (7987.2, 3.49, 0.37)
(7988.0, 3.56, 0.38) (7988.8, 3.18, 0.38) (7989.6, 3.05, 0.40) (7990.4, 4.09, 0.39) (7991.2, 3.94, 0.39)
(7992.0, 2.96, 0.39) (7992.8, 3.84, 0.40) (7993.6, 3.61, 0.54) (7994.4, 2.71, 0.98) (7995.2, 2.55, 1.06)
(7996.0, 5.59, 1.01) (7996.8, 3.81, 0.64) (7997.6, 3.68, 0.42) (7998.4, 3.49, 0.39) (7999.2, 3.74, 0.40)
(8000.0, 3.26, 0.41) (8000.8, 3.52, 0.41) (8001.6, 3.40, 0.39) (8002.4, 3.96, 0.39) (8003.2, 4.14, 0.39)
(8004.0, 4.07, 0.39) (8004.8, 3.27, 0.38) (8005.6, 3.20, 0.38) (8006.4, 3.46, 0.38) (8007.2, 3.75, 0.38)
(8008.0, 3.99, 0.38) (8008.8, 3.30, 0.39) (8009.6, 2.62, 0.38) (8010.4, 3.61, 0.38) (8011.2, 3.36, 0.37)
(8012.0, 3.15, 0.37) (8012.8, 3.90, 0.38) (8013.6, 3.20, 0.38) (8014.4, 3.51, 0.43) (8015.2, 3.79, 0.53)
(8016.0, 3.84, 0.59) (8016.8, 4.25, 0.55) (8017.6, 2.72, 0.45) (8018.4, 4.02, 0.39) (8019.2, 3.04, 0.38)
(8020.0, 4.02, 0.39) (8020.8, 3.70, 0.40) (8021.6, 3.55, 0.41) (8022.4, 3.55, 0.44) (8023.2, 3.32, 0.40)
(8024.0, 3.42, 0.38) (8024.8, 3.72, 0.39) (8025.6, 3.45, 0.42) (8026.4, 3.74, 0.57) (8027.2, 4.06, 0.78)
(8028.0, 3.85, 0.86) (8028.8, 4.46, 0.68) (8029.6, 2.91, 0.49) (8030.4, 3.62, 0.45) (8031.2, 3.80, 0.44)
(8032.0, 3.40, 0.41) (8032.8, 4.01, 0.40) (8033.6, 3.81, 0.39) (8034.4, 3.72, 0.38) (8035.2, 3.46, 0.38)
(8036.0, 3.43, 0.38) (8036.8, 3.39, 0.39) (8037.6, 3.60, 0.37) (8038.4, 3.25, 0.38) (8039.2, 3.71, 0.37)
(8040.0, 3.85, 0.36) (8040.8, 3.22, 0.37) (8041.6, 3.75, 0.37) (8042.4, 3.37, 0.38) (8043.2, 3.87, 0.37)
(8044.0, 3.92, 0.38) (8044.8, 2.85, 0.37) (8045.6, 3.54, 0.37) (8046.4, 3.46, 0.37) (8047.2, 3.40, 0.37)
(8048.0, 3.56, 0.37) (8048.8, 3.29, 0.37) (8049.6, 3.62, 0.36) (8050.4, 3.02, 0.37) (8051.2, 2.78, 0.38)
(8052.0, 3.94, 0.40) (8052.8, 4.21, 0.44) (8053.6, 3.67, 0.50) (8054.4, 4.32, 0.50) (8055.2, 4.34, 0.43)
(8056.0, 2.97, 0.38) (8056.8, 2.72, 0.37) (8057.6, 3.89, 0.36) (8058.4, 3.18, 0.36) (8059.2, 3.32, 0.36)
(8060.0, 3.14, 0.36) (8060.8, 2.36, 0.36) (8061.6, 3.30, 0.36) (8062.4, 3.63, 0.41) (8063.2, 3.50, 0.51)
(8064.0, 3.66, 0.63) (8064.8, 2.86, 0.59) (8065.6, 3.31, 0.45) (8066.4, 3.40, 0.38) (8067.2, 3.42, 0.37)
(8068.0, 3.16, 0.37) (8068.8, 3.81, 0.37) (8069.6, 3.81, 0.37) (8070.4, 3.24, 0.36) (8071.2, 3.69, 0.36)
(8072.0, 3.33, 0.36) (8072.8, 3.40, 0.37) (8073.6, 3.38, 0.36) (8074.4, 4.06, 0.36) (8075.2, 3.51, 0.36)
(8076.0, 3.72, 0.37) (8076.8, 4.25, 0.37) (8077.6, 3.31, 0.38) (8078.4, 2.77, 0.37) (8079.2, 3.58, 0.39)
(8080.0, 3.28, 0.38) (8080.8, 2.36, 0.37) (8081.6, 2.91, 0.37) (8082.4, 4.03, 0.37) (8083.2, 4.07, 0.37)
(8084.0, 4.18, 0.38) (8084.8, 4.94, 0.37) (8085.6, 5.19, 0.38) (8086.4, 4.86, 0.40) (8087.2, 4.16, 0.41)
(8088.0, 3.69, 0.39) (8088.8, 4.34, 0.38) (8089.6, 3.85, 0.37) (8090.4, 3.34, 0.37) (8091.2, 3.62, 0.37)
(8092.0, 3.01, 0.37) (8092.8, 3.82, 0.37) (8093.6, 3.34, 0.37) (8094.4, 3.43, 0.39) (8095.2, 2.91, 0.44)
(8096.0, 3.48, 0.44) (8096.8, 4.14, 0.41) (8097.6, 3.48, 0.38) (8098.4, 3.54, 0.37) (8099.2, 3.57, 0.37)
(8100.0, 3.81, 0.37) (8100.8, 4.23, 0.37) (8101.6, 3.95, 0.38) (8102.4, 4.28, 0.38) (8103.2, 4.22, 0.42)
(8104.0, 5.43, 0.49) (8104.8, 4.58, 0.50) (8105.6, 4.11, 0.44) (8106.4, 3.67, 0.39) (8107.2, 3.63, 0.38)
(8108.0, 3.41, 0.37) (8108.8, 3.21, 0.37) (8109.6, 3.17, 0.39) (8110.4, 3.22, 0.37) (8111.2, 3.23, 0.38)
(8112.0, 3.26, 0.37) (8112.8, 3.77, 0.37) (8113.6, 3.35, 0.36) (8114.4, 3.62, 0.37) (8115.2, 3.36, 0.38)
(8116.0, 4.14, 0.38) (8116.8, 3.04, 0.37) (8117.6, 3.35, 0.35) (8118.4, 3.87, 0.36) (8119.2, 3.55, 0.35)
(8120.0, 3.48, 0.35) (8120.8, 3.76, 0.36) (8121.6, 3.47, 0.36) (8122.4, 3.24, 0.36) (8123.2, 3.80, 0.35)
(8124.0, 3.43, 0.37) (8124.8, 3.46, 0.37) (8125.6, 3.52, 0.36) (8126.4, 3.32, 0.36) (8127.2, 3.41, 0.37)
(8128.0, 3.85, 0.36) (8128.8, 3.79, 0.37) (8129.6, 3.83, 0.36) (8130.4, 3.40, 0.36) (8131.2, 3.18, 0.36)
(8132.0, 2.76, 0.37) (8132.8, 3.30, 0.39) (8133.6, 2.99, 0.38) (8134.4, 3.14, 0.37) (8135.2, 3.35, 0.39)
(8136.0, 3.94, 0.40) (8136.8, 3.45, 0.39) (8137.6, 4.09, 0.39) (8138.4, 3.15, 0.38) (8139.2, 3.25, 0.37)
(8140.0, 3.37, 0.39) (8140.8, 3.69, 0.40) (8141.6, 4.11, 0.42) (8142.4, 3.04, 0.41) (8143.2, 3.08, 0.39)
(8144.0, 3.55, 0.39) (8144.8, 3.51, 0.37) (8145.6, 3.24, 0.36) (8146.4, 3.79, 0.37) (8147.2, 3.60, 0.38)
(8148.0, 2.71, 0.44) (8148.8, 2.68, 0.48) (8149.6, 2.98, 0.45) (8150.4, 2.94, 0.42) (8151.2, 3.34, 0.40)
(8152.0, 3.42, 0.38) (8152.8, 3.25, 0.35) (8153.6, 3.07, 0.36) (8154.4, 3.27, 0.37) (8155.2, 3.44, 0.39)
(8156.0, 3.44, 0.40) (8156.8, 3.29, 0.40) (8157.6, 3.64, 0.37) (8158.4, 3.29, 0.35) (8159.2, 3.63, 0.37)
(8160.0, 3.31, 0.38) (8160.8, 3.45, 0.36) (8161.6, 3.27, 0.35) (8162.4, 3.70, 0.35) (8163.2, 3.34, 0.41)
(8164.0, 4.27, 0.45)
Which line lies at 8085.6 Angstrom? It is [S II]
